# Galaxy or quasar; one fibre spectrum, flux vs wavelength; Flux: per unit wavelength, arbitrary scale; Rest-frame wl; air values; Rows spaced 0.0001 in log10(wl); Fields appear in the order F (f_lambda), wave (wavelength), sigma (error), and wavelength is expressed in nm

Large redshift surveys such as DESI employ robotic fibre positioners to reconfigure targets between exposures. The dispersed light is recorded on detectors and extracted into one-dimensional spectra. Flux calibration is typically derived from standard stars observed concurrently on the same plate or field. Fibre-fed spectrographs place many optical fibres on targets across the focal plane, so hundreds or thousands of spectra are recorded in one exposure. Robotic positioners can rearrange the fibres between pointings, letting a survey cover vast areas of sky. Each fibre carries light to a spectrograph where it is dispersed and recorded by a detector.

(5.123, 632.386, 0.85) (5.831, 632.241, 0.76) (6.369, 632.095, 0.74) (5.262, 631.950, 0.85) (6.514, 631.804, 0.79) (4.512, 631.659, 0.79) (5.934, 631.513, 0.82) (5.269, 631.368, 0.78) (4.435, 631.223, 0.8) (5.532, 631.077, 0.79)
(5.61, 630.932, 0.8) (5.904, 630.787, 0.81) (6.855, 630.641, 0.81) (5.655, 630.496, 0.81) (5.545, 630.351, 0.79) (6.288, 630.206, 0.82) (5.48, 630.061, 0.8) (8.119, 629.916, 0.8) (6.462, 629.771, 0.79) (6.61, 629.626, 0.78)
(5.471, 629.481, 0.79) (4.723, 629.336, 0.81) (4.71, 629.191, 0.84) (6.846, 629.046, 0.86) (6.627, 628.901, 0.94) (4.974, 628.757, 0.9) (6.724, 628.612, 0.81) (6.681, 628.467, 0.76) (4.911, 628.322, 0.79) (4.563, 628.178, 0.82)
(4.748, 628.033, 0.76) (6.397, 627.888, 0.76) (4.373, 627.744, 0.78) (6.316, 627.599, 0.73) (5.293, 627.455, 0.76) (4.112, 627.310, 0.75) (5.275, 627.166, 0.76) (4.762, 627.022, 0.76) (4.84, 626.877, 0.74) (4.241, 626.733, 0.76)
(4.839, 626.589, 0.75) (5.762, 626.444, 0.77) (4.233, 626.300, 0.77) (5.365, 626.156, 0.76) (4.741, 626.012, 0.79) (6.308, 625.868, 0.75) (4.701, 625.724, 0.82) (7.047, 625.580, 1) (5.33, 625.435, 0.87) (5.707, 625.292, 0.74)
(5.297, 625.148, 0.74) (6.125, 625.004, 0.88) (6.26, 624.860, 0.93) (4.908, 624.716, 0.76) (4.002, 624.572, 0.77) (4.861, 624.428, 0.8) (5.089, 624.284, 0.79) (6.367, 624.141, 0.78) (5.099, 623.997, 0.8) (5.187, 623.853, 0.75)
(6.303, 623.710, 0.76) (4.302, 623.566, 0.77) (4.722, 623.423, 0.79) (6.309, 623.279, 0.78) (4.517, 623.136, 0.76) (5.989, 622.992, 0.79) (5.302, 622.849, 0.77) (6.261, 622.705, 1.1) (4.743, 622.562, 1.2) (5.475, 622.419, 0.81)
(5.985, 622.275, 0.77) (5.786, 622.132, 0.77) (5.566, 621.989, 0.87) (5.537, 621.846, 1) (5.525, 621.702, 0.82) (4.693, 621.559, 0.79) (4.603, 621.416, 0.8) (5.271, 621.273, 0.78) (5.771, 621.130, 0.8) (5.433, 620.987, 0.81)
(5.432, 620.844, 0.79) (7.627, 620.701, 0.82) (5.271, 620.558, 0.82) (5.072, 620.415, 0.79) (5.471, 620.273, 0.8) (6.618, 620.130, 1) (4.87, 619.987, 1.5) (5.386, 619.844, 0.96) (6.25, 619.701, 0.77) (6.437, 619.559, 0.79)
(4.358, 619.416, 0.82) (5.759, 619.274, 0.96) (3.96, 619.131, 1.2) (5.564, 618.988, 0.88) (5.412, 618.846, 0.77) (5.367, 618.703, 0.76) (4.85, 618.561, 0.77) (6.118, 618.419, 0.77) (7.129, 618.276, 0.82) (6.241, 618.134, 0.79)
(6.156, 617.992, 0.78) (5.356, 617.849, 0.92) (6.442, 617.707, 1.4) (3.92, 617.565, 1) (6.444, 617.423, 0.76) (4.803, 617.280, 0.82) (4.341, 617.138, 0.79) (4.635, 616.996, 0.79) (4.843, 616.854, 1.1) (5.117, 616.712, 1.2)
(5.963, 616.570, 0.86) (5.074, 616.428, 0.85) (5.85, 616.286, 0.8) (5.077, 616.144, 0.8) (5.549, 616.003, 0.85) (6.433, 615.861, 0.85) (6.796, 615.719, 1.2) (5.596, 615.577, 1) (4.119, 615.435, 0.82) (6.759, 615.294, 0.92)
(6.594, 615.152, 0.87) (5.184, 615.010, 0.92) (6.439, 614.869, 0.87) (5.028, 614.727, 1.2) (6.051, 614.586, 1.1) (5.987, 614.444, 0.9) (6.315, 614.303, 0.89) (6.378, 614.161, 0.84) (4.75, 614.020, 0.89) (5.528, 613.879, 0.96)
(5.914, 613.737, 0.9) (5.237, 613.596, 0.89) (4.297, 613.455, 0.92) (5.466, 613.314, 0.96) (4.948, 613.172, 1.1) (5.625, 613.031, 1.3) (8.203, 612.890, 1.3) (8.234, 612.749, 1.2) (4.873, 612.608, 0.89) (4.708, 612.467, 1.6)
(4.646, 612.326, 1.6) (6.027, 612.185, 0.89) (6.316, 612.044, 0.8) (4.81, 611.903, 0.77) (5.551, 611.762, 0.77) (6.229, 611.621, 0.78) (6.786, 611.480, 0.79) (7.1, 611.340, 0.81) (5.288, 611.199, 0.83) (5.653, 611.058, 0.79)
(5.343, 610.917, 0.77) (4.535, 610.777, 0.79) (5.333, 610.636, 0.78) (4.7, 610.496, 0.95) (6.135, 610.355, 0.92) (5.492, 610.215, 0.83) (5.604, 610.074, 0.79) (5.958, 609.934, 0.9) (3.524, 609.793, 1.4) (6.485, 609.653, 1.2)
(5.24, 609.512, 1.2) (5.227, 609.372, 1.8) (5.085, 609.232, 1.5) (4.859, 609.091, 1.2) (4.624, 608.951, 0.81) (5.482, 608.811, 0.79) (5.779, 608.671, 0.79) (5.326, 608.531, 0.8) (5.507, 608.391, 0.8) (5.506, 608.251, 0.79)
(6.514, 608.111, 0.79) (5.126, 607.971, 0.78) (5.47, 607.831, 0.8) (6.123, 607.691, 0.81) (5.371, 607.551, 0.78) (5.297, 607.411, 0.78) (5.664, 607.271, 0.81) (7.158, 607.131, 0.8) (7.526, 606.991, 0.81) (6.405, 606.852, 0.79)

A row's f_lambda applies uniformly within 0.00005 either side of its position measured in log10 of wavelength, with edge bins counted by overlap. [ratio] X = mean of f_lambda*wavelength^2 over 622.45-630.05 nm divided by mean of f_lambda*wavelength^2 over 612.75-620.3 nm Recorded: 1.00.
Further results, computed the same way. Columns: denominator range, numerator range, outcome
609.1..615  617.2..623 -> 1.01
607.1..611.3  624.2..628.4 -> 1.01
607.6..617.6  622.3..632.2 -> 1.04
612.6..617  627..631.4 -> 1.03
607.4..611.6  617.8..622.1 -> 1.05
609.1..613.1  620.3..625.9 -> 1.01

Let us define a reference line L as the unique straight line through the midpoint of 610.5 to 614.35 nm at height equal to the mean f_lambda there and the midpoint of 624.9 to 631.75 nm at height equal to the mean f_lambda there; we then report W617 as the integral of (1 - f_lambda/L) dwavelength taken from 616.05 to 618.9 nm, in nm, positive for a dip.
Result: 0.09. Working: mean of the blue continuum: 5.69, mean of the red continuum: 5.54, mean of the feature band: 5.46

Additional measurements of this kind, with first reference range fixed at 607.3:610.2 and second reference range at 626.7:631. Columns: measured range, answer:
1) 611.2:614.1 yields -0.16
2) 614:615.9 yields -0.15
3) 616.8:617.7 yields 0.09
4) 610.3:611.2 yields 0.03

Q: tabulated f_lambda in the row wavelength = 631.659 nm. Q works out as 4.512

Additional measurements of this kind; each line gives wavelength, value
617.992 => 6.156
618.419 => 6.118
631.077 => 5.532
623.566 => 4.302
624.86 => 6.26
